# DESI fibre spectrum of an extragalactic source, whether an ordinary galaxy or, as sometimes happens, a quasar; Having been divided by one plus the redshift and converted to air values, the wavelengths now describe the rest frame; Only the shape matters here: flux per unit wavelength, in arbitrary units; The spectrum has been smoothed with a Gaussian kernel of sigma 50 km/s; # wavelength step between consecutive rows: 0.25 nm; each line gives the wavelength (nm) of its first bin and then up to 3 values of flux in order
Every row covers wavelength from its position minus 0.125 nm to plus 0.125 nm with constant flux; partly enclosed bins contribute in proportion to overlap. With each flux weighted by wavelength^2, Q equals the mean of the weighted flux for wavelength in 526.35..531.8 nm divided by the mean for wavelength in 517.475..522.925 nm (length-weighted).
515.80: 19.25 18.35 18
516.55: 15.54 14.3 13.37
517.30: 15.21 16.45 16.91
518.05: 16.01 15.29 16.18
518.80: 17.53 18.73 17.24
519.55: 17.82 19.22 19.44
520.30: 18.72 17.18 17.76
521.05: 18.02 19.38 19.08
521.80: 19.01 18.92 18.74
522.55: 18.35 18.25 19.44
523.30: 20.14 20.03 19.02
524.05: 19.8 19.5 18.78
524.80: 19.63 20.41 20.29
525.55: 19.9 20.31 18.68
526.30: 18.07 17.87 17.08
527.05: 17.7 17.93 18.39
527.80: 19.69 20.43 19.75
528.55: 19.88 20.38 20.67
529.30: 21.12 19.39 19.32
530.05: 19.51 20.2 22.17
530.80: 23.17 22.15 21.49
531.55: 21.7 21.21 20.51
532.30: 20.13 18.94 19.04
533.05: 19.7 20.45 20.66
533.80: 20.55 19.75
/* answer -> 1.2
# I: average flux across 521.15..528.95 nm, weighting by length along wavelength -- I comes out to 19.2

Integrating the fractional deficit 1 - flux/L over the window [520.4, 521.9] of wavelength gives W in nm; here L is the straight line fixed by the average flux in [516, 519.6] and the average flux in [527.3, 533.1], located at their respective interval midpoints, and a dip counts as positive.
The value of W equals -0.080 nm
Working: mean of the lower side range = 16.4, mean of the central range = 18.4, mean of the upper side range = 20.3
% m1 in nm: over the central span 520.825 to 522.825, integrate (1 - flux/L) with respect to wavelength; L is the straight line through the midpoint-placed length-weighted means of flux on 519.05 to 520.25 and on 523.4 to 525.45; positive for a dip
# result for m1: 0.035 nm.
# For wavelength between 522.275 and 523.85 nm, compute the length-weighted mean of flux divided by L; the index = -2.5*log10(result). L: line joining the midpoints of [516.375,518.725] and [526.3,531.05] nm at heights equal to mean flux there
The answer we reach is -0.09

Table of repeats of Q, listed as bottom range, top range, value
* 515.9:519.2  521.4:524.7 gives 1.20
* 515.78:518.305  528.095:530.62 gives 1.31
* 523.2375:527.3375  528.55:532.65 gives 1.11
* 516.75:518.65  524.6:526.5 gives 1.30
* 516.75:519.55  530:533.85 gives 1.35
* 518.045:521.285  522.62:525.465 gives 1.12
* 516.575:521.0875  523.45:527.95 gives 1.16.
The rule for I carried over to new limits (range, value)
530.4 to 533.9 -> 20.8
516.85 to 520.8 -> 17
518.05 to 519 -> 16.5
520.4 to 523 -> 18.5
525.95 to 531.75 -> 19.9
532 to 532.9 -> 19.6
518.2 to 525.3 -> 18.7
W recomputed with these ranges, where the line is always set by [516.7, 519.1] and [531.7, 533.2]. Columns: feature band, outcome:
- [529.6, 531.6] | -0.18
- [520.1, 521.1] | -0.08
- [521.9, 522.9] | -0.08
